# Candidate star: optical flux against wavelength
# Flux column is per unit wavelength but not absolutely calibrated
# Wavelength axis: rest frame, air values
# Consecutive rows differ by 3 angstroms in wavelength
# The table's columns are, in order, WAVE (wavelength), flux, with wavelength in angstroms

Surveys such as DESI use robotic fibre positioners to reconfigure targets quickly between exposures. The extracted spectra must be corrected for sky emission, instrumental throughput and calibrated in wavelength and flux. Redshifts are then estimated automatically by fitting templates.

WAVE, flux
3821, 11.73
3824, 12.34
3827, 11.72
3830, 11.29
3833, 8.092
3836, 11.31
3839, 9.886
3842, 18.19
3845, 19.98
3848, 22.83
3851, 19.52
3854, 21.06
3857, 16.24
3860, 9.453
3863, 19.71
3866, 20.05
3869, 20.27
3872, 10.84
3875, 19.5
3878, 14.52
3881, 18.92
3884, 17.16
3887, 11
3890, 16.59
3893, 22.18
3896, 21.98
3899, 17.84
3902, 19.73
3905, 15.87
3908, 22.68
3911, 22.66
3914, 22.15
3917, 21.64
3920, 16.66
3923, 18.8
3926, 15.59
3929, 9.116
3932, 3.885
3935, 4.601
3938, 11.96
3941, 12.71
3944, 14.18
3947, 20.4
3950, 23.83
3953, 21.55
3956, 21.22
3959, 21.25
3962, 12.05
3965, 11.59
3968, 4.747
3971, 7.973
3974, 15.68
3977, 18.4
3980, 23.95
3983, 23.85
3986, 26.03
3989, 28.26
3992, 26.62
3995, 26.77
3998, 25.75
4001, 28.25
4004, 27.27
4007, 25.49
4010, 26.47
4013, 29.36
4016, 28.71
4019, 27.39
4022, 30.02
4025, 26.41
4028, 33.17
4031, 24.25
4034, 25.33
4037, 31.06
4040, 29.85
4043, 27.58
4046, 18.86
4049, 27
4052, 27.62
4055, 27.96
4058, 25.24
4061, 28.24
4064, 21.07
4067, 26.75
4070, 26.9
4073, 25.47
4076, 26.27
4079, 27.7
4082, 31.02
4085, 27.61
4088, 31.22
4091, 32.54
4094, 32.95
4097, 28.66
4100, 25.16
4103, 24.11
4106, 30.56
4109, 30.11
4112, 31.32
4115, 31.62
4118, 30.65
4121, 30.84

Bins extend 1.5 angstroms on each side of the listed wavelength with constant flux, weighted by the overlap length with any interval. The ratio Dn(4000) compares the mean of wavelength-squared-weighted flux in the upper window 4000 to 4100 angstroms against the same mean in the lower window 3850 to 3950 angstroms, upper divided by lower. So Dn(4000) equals 1.78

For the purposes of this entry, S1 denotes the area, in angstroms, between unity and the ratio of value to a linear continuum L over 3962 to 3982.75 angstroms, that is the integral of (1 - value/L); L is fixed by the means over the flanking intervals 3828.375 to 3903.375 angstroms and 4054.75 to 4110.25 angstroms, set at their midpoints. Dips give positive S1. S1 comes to 7.5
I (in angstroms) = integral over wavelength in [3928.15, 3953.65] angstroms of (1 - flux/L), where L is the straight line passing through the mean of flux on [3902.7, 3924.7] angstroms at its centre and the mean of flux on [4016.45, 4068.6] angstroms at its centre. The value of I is 9.69 angstroms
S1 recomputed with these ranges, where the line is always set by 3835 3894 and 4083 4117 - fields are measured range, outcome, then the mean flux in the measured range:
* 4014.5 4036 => -2.0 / 28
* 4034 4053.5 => -0.2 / 26.9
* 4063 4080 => 1.4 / 25.8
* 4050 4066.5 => 0.8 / 26.1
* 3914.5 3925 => 0.4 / 19.2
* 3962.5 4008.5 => 4.9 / 21.2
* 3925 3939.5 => 8.3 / 8.8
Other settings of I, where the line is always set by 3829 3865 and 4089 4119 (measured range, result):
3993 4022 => -3.4 angstroms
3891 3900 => -1.1 angstroms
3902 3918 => -1.4 angstroms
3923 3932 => 3.6 angstroms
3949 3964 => 1.5 angstroms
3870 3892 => 2.3 angstroms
